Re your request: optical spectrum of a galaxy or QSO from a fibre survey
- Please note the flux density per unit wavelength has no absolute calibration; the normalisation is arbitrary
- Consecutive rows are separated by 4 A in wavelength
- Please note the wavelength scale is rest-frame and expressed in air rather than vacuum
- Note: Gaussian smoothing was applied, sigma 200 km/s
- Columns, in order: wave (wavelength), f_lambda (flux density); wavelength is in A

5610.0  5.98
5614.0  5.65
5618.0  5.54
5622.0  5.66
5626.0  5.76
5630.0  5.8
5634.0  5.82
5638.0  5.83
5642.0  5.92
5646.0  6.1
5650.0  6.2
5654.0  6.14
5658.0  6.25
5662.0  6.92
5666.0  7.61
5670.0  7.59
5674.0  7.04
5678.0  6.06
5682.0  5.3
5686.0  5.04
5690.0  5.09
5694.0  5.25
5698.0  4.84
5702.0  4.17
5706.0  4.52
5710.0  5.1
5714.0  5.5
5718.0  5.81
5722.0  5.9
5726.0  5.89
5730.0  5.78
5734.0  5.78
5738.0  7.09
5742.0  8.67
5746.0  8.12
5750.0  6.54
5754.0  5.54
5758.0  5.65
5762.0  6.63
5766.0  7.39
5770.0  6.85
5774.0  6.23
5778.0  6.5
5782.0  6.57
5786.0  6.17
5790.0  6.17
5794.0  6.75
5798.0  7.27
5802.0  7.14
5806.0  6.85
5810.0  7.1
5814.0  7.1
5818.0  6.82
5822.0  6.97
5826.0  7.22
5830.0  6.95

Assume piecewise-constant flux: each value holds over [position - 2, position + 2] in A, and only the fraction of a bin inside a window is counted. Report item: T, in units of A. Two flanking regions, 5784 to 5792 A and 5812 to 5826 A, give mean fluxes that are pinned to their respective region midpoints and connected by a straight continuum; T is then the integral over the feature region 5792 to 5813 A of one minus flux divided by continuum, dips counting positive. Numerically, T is -1.5 A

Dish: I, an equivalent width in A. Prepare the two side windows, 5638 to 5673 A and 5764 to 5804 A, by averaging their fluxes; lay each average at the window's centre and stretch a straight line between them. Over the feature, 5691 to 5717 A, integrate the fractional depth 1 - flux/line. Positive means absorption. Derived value 6.6 A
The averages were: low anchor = 6.56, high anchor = 6.7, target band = 4.94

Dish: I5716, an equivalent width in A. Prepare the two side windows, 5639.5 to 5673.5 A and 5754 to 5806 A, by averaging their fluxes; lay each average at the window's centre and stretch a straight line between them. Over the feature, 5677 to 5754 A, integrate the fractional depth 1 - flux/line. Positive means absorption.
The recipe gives 9.19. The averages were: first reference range 6.6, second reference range 6.58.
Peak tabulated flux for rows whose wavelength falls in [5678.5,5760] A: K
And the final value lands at 8.67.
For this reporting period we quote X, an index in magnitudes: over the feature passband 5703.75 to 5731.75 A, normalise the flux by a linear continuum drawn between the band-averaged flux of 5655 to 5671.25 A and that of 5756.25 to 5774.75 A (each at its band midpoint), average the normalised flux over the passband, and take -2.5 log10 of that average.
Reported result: 0.23 mag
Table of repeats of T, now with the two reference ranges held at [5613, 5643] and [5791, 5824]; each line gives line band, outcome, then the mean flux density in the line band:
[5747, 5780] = 1.0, 6.47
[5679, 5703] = 4.5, 5.03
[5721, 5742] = 0.4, 6.34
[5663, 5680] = -2.9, 7.07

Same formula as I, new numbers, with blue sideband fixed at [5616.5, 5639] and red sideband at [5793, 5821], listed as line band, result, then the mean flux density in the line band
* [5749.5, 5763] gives 1.3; 6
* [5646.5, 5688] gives -2.7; 6.4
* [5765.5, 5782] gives 0.3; 6.66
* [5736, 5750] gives -2.6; 7.76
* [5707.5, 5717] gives 1.5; 5.31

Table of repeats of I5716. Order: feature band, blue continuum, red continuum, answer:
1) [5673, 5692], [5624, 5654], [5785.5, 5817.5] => 1.7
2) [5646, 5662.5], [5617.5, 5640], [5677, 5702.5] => -2.4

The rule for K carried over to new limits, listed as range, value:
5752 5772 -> 7.39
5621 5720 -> 7.61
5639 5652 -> 6.2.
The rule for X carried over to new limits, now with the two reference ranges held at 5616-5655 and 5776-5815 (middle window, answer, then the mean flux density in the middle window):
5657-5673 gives -0.18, 7.14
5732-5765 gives -0.05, 6.77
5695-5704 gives 0.33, 4.59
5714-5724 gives 0.10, 5.78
